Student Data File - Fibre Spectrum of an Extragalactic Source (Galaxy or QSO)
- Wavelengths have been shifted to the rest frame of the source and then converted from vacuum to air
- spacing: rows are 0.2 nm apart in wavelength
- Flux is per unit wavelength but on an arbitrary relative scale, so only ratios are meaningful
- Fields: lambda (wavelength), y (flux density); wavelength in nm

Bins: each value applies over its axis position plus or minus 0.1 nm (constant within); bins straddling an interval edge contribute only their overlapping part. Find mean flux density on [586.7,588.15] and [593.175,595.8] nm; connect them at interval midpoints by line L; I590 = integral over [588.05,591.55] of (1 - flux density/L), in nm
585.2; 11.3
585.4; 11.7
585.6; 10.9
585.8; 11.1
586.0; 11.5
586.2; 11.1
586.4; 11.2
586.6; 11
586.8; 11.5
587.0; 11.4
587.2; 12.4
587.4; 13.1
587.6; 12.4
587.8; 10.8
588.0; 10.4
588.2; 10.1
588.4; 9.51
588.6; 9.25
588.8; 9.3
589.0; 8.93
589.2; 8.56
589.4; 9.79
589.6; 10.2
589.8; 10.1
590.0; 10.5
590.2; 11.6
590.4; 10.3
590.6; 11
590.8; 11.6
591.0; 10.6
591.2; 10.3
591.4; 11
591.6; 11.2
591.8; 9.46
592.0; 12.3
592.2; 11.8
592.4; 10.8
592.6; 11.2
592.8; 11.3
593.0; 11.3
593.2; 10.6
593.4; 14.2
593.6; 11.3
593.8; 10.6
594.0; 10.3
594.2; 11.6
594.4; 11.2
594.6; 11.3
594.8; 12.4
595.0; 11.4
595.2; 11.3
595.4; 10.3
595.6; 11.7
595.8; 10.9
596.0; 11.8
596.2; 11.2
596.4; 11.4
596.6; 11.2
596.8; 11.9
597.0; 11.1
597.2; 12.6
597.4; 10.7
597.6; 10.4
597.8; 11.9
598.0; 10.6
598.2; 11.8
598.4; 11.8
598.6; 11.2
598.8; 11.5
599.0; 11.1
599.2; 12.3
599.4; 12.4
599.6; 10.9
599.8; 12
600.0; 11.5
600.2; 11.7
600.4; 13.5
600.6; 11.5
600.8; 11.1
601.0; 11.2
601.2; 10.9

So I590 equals 0.423 nm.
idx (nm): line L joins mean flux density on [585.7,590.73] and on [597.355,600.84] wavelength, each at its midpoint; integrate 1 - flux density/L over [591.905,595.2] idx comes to -0.10 nm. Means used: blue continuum 10.7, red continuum 11.6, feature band 11.5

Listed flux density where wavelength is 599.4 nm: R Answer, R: 12.4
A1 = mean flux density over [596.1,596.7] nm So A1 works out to 11.3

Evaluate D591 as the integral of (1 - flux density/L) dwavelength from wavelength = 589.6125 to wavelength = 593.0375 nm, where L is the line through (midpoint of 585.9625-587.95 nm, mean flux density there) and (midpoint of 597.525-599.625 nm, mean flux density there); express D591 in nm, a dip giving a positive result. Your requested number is 0.19 nm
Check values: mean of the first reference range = 11.6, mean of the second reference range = 11.5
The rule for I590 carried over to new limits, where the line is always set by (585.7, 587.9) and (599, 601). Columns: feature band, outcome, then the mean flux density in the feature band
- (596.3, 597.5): 0.028 nm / 11.5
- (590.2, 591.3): 0.077 nm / 10.8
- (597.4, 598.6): 0.054 nm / 11.2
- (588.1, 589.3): 0.242 nm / 9.28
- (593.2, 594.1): 0.016 nm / 11.5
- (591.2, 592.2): 0.057 nm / 11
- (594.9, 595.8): 0.045 nm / 11.1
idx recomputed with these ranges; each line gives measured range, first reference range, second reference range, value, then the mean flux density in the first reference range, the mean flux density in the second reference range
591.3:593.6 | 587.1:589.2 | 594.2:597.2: -0.072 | 10.5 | 11.4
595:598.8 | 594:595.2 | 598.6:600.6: 0.096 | 11.5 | 11.8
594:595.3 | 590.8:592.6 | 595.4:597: -0.025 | 11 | 11.3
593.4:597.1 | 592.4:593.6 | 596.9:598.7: 0.043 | 11.6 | 11.3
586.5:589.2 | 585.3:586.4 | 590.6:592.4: 0.116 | 11.3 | 11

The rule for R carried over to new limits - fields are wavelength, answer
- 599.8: 12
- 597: 11.1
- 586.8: 11.5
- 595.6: 11.7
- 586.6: 11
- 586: 11.5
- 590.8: 11.6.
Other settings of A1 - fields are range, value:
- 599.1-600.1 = 11.8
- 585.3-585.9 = 11.2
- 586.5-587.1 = 11.3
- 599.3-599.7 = 11.6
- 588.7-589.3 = 8.93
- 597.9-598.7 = 11.4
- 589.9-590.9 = 11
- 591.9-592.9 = 11.5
